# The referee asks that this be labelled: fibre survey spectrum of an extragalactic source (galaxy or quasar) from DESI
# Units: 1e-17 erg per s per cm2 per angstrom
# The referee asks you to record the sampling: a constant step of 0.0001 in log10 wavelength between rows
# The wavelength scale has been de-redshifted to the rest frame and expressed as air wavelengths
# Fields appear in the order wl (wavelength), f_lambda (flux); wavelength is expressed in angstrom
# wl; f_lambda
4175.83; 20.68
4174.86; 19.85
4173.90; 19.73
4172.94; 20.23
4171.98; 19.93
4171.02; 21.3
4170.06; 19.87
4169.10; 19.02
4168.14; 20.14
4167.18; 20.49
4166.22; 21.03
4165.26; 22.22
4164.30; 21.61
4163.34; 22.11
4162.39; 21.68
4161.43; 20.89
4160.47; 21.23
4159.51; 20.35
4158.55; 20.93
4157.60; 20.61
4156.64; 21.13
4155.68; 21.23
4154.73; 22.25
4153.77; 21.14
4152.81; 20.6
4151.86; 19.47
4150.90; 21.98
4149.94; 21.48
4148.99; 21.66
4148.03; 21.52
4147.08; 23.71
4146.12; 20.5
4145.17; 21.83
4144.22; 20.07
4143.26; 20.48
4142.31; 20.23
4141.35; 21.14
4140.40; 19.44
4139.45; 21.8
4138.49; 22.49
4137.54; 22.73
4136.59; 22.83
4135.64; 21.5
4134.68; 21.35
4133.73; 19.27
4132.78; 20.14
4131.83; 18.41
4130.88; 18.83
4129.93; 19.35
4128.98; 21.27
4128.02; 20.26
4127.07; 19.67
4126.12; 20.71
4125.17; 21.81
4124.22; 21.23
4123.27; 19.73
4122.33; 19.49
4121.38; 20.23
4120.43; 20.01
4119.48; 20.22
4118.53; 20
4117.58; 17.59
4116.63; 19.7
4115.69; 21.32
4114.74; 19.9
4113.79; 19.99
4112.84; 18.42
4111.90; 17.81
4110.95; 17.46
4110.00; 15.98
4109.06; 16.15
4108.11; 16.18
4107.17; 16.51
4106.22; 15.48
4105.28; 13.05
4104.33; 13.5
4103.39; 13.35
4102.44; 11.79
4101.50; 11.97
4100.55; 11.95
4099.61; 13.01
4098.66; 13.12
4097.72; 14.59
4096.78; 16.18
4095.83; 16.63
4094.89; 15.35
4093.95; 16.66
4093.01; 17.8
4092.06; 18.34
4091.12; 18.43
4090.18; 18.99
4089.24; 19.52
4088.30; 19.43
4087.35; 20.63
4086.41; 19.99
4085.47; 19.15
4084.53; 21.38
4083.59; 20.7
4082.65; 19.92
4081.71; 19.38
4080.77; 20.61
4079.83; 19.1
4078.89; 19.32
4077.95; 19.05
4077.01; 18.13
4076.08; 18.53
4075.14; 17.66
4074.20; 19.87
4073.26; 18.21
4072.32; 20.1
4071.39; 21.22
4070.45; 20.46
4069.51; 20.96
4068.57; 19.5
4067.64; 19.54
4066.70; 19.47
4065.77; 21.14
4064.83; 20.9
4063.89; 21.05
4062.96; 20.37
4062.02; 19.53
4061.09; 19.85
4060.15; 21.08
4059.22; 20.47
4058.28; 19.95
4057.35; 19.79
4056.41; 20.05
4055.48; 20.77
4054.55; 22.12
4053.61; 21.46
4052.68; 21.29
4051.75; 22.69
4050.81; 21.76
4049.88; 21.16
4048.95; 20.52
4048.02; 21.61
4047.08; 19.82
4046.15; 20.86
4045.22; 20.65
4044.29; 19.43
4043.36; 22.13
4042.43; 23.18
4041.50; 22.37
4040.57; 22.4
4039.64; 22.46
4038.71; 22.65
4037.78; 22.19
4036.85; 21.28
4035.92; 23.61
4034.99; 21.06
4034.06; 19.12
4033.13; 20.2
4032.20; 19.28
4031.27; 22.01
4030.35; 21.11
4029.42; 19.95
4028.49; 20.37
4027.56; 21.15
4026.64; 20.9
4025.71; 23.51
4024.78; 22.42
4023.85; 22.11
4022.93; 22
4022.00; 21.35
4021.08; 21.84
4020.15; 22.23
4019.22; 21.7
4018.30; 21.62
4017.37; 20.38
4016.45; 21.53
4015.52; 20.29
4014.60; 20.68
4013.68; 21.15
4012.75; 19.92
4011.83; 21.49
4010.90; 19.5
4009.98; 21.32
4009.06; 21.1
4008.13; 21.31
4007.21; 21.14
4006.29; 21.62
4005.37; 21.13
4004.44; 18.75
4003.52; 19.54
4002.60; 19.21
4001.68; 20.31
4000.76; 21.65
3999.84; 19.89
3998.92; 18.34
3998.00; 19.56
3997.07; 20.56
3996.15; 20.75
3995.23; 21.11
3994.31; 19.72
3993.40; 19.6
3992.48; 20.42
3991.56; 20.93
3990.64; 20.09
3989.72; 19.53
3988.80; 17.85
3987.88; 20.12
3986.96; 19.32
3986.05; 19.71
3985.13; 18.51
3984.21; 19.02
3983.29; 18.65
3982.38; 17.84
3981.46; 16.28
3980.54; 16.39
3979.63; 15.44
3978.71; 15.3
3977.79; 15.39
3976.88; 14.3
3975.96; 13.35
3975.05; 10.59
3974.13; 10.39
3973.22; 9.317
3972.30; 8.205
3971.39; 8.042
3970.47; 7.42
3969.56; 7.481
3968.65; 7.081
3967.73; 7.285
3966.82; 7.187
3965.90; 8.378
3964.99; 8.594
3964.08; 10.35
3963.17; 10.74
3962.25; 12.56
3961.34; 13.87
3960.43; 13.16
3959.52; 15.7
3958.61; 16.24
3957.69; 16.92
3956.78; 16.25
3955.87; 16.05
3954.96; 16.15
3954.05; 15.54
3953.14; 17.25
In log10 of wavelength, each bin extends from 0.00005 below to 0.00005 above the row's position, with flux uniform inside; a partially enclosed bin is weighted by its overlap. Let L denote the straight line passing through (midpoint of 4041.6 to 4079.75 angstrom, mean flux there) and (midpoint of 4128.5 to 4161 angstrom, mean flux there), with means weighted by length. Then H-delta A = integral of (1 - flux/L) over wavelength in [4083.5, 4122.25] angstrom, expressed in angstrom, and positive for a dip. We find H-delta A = 6.4 angstrom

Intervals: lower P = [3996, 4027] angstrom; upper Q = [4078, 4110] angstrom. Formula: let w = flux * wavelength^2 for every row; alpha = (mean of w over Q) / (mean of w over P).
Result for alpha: 0.84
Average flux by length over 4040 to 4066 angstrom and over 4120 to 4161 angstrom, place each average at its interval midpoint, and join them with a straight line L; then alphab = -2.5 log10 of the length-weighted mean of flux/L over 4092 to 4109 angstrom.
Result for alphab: 0.38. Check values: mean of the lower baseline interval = 21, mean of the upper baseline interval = 20.8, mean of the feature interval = 14.7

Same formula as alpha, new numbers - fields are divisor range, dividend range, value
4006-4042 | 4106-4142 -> 0.97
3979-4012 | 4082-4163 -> 1.04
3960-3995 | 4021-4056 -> 1.55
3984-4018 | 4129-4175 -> 1.11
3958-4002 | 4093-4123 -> 1.16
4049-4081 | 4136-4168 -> 1.10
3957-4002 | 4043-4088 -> 1.38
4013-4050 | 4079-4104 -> 0.83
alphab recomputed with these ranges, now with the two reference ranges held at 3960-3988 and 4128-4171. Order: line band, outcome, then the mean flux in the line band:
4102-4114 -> 0.21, 15.7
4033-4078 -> -0.24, 20.7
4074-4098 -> -0.04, 18.7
